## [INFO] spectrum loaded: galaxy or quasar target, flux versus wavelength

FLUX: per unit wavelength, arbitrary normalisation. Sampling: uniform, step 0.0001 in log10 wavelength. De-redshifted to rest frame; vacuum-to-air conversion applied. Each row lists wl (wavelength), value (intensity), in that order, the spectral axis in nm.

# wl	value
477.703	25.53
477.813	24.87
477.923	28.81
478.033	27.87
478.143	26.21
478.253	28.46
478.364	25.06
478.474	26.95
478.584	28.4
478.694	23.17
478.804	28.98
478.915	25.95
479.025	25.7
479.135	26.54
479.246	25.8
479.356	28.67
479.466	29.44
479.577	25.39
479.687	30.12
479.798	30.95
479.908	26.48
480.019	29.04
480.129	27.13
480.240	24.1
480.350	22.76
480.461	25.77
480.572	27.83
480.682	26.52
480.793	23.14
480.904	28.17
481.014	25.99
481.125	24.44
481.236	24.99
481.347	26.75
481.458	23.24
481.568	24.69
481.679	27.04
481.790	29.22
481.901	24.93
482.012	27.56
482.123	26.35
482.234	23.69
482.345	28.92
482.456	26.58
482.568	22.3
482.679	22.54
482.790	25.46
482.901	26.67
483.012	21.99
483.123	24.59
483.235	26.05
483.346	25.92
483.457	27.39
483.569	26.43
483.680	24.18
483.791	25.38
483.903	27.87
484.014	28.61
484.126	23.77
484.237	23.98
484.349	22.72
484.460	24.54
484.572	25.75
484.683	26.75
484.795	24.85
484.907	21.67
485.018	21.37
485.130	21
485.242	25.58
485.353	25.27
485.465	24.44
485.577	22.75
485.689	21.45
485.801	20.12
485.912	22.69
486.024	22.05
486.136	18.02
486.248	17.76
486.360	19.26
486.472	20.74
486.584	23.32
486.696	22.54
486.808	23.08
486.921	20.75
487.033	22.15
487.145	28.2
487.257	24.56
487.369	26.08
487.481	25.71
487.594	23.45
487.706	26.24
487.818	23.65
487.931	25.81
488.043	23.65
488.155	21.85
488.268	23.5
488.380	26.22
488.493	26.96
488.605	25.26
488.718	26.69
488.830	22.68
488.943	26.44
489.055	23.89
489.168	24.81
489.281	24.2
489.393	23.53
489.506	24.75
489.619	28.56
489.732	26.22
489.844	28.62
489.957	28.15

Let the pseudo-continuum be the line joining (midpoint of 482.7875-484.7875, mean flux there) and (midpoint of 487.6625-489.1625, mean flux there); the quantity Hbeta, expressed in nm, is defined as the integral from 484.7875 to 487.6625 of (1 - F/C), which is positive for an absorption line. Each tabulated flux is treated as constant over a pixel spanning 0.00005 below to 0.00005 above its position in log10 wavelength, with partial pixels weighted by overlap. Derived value 0.284 nm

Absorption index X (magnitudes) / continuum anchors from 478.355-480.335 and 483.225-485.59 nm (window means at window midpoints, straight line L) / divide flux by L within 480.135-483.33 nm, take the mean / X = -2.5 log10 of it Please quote 0.023 mag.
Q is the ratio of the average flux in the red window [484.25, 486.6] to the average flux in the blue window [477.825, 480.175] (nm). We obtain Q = 0.8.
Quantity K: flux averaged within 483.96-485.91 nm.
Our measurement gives 23.8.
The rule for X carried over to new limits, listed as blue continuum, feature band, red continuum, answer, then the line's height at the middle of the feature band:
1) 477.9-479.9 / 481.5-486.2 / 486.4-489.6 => 0.05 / 25.7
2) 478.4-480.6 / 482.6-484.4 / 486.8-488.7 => 0.03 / 25.8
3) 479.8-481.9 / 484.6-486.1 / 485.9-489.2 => 0.06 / 24.4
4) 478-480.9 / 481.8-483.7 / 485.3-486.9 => -0.06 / 24.2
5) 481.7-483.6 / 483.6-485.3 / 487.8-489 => 0.04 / 25.4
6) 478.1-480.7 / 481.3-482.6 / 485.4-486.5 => -0.06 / 24.6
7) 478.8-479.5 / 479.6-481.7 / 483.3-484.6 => 0.02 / 26.6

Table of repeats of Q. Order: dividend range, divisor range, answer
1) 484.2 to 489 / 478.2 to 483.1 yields 0.90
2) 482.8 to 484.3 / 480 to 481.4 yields 0.99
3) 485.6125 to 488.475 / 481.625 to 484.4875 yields 0.90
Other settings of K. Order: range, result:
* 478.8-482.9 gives 26.3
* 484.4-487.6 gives 23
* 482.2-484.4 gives 25.3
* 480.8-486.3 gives 24.6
